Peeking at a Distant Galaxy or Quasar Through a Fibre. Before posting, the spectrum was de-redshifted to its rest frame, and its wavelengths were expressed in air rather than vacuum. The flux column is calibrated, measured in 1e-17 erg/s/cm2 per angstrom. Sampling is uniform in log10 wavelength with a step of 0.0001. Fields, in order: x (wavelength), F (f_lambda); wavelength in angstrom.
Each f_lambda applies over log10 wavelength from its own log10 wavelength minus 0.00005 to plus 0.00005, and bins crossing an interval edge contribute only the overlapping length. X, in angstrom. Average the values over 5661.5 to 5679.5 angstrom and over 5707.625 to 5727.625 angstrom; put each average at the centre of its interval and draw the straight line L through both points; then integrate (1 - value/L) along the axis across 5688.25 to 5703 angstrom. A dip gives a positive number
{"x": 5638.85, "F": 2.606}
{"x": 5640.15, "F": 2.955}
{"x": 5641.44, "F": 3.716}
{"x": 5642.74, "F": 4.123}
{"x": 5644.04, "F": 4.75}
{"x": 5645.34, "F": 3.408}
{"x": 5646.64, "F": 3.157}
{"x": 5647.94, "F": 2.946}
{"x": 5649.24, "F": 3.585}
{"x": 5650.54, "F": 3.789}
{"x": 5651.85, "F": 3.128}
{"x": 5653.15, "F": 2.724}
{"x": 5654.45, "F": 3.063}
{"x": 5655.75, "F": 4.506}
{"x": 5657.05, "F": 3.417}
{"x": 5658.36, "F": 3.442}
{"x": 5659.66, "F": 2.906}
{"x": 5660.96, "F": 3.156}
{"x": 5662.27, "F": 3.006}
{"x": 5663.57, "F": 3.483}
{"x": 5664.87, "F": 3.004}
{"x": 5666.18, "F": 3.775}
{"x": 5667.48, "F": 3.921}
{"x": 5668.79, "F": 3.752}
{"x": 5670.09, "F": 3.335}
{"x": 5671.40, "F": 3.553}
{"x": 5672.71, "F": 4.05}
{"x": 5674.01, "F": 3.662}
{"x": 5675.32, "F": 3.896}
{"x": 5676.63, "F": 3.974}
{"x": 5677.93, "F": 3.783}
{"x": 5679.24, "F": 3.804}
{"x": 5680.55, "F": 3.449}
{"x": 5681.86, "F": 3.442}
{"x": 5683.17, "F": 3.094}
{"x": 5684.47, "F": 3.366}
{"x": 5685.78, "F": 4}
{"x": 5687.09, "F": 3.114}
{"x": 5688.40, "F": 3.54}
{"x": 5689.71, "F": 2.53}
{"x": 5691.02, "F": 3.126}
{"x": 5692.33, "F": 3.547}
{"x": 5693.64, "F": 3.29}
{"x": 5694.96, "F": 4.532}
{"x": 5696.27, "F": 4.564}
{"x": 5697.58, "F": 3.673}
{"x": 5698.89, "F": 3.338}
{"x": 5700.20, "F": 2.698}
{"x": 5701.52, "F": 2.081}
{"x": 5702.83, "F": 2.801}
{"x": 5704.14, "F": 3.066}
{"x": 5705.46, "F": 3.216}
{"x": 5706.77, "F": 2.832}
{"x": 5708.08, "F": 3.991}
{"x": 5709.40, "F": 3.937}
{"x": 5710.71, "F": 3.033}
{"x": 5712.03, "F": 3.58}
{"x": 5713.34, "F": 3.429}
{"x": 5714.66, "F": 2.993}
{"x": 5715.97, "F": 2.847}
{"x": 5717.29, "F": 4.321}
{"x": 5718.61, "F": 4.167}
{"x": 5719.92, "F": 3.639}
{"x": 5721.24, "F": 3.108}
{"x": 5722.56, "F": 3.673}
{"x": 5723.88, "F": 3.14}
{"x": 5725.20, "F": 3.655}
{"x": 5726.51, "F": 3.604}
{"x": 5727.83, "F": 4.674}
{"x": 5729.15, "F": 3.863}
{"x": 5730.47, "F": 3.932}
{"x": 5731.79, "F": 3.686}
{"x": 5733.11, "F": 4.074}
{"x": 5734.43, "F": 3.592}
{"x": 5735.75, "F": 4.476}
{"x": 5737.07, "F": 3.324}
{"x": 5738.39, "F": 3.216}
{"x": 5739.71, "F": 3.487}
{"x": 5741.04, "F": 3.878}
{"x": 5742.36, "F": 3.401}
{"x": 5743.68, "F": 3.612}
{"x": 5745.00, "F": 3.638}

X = 1.14 angstrom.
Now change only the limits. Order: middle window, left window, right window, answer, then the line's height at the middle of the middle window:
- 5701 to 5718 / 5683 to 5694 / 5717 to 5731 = 1.6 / 3.59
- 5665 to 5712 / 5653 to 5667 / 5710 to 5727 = -0.9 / 3.41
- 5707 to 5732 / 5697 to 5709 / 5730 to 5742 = -1.6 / 3.41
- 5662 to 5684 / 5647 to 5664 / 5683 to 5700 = -1.2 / 3.41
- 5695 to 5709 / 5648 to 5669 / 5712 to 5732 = 1.1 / 3.57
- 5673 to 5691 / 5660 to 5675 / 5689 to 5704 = -0.6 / 3.4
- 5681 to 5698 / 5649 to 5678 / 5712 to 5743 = 0.2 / 3.57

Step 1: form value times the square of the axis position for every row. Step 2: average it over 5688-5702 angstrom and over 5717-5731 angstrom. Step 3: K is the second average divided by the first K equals 1.1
